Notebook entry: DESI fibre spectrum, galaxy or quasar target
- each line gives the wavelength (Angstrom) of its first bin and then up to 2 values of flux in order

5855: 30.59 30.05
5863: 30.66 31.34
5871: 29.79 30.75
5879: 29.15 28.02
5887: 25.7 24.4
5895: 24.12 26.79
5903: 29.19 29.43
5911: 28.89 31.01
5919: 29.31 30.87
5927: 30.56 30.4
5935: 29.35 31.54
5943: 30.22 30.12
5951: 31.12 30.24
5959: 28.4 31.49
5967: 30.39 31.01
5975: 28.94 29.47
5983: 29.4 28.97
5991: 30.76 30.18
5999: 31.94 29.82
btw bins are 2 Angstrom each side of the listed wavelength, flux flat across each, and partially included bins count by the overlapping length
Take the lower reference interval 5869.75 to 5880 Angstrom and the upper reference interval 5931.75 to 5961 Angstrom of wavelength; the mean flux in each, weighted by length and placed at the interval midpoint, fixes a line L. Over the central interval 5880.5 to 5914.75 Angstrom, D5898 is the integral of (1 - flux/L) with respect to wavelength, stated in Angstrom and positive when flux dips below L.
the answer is 3.12 Angstrom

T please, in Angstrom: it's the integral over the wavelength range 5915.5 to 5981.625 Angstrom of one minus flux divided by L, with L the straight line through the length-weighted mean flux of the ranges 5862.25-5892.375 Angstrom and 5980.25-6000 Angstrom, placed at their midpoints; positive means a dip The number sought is -1.4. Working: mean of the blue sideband 28.7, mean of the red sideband 30.1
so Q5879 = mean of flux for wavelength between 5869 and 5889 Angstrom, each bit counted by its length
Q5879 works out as 28.7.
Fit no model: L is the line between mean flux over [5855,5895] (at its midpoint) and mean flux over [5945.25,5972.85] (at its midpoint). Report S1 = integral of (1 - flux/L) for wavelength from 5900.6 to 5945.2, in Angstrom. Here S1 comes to -0.55 Angstrom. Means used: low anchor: 28.7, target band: 30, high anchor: 30.4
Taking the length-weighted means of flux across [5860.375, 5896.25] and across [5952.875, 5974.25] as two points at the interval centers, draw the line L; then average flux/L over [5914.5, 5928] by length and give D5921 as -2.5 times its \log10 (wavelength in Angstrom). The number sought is -0.039 mag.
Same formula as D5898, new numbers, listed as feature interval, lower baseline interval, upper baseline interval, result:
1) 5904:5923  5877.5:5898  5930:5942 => -0.9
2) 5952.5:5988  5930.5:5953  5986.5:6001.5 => 0.8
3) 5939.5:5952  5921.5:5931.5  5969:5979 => -0.1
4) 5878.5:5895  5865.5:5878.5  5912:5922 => 2.2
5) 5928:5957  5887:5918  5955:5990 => -1.6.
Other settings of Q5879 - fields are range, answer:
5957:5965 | 29.9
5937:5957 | 30.6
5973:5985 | 29.3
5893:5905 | 26.7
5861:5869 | 31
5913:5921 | 30.2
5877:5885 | 28.6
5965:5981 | 30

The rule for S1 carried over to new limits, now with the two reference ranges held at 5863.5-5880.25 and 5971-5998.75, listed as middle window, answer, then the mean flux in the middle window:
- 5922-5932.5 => -0.2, 30.6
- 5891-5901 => 1.7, 25.2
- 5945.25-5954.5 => -0.2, 30.6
